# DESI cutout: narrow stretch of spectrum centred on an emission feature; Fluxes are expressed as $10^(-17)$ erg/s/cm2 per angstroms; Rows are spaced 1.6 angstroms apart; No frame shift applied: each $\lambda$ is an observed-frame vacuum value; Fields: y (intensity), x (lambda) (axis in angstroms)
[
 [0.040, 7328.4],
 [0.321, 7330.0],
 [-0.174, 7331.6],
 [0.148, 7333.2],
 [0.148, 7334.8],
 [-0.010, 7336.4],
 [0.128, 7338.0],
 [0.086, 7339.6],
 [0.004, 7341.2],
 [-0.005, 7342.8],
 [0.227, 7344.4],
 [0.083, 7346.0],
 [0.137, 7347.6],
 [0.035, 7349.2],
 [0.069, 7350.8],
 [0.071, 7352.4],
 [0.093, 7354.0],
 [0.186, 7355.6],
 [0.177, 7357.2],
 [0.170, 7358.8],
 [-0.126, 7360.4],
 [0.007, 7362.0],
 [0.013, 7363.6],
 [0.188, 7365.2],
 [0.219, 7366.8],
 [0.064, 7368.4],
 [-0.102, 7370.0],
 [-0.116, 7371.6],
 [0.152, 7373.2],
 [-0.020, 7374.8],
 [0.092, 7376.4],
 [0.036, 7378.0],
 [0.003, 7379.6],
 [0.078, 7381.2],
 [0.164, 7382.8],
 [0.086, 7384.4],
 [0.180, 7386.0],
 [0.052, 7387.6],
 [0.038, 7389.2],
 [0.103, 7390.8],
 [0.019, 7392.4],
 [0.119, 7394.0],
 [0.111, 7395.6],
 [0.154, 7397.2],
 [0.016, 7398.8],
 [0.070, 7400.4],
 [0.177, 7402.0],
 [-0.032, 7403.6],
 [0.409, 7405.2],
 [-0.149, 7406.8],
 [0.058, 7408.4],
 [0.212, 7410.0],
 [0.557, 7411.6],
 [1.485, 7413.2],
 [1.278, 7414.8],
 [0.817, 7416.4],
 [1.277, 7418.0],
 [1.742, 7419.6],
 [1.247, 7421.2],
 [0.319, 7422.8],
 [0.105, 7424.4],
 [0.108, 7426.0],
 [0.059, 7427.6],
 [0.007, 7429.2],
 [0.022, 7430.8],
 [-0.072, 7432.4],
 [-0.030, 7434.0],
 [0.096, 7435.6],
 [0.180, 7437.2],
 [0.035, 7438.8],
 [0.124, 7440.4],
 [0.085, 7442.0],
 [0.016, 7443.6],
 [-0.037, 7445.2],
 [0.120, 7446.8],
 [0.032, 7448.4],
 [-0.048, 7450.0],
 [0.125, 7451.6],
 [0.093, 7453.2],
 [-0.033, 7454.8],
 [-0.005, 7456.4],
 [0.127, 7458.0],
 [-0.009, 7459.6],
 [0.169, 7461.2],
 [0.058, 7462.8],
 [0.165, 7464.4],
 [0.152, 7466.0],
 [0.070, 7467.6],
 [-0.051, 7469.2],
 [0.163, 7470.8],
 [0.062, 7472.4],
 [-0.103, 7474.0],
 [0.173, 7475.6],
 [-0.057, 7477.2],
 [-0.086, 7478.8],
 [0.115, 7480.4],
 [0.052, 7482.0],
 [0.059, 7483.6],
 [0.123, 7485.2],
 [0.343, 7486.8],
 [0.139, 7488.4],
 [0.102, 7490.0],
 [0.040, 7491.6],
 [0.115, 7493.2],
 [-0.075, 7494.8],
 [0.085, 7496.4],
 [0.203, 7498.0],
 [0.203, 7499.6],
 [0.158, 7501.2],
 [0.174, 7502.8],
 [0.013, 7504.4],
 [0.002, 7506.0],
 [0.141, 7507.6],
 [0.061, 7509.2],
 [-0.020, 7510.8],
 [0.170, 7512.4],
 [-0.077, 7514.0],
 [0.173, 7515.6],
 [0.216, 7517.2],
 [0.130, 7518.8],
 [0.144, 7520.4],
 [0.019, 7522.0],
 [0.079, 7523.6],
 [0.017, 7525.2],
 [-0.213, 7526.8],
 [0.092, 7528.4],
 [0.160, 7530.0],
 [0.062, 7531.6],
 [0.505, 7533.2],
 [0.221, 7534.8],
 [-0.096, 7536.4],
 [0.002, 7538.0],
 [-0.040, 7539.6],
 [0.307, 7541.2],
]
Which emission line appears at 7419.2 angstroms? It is [O II] 3727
